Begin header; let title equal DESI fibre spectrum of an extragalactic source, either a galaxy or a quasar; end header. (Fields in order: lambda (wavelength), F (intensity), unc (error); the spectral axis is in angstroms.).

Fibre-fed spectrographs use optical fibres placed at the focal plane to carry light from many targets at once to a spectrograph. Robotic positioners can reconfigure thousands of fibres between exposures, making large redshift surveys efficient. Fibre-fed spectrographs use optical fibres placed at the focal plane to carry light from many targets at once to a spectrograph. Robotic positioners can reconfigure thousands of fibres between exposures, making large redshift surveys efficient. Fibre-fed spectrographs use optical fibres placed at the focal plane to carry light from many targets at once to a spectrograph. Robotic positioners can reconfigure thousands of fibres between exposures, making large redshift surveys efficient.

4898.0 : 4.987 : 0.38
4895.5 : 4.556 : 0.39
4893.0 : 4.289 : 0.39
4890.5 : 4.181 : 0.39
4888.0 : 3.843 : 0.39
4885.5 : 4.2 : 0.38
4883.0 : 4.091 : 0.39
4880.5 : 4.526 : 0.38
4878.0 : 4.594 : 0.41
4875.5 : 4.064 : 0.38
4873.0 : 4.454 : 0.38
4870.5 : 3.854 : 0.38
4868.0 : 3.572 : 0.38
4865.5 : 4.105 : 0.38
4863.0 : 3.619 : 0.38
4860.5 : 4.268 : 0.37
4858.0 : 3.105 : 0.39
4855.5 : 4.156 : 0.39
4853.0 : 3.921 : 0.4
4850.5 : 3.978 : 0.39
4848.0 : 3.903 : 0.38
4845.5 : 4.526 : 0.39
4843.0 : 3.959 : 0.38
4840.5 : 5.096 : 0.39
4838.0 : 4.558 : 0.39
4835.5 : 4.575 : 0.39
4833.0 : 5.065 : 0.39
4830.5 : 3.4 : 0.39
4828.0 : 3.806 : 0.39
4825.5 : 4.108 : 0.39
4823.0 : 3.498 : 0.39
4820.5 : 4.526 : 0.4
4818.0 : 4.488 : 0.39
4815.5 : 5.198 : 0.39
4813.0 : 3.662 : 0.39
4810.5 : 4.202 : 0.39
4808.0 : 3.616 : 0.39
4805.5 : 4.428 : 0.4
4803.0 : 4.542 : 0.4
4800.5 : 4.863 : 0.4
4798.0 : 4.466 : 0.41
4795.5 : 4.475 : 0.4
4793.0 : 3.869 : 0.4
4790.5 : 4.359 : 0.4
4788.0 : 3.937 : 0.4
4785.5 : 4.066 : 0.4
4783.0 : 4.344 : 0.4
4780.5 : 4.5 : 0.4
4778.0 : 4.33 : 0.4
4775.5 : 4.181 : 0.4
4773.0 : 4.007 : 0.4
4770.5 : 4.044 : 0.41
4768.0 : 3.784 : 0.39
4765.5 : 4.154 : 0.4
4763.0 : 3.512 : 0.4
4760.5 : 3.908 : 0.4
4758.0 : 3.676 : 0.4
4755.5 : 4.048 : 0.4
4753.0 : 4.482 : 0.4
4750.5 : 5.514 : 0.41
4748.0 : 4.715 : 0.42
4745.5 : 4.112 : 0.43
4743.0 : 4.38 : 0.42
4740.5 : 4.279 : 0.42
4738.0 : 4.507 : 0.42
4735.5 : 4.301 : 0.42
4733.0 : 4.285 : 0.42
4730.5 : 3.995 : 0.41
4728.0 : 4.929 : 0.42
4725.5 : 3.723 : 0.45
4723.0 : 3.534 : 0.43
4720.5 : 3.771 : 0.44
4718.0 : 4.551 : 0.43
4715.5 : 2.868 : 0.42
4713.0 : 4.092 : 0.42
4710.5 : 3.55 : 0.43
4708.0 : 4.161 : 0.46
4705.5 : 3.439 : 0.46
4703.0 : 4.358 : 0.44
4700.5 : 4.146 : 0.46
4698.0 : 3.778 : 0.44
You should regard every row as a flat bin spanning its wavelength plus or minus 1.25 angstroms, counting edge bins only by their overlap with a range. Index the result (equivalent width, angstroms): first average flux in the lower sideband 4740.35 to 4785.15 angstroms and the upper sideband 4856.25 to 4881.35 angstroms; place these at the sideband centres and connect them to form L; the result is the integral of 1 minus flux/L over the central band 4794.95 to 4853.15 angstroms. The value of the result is -2.7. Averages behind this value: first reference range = 4.22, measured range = 4.29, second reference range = 4.01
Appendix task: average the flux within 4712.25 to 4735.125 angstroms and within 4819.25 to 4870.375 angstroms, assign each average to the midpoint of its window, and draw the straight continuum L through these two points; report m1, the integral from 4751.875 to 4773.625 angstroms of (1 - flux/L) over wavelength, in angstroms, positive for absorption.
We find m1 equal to 0.3 angstroms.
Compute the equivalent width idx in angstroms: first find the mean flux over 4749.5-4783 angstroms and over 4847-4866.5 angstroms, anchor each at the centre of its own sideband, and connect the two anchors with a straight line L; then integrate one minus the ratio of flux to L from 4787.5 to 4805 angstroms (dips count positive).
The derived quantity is -1.3 angstroms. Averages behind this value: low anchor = 4.16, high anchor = 3.88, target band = 4.38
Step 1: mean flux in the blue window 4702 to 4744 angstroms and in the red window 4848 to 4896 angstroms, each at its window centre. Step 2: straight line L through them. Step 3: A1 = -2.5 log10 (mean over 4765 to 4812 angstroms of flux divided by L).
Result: -0.04 mag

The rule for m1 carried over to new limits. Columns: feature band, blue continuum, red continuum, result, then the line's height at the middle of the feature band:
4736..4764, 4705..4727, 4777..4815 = -2.2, 3.98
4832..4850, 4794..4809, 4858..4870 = -2.1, 4.03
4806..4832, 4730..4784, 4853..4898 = 0.6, 4.17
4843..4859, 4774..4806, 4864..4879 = 0.8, 4.15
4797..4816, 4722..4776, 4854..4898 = -0.8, 4.15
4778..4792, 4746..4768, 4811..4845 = 0.0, 4.25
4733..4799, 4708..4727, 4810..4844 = -3.7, 4.01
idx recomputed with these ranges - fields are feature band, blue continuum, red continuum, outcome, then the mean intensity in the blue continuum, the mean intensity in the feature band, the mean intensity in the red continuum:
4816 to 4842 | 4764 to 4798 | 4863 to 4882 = -1.18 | 4.16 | 4.33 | 4.13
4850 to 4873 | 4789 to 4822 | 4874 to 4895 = 2.16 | 4.35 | 3.87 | 4.24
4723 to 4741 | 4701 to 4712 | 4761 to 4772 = -1.60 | 3.9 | 4.24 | 3.88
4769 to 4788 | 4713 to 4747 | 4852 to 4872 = -0.88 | 4.1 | 4.19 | 3.83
